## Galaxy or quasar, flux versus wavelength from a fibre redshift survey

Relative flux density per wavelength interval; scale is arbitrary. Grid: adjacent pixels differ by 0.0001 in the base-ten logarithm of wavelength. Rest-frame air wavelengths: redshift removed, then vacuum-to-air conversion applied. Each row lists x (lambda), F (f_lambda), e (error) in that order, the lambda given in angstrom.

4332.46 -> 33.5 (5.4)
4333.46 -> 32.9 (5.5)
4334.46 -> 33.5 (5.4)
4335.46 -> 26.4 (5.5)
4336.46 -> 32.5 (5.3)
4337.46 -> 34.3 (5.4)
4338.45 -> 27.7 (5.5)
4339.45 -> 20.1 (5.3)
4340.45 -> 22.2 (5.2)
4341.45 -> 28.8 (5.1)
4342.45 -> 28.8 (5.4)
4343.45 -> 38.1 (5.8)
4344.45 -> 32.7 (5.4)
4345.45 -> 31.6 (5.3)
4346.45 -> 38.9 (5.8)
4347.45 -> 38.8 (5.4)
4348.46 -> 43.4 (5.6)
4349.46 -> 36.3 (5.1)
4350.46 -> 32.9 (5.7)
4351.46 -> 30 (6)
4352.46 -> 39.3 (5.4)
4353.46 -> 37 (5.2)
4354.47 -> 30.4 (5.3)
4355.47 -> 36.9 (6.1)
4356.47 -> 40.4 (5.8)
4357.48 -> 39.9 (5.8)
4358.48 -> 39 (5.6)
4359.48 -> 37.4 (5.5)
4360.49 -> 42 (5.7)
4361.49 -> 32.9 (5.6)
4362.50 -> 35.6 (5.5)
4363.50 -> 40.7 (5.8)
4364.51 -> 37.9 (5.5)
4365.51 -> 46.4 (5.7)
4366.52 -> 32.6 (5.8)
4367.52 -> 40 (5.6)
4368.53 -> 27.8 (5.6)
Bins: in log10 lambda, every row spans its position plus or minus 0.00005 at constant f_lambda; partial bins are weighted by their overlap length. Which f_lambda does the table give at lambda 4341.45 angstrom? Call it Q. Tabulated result 28.8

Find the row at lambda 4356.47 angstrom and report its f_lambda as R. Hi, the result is 40.4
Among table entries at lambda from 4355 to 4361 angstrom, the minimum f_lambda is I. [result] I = 36.9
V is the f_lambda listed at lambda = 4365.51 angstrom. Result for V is 46.4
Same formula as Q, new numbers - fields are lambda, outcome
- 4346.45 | 38.9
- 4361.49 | 32.9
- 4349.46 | 36.3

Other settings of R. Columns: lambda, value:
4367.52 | 40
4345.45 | 31.6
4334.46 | 33.5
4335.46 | 26.4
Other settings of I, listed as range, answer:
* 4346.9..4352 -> 30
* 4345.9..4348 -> 38.8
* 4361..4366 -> 32.9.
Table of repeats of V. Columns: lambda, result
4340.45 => 22.2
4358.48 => 39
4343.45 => 38.1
